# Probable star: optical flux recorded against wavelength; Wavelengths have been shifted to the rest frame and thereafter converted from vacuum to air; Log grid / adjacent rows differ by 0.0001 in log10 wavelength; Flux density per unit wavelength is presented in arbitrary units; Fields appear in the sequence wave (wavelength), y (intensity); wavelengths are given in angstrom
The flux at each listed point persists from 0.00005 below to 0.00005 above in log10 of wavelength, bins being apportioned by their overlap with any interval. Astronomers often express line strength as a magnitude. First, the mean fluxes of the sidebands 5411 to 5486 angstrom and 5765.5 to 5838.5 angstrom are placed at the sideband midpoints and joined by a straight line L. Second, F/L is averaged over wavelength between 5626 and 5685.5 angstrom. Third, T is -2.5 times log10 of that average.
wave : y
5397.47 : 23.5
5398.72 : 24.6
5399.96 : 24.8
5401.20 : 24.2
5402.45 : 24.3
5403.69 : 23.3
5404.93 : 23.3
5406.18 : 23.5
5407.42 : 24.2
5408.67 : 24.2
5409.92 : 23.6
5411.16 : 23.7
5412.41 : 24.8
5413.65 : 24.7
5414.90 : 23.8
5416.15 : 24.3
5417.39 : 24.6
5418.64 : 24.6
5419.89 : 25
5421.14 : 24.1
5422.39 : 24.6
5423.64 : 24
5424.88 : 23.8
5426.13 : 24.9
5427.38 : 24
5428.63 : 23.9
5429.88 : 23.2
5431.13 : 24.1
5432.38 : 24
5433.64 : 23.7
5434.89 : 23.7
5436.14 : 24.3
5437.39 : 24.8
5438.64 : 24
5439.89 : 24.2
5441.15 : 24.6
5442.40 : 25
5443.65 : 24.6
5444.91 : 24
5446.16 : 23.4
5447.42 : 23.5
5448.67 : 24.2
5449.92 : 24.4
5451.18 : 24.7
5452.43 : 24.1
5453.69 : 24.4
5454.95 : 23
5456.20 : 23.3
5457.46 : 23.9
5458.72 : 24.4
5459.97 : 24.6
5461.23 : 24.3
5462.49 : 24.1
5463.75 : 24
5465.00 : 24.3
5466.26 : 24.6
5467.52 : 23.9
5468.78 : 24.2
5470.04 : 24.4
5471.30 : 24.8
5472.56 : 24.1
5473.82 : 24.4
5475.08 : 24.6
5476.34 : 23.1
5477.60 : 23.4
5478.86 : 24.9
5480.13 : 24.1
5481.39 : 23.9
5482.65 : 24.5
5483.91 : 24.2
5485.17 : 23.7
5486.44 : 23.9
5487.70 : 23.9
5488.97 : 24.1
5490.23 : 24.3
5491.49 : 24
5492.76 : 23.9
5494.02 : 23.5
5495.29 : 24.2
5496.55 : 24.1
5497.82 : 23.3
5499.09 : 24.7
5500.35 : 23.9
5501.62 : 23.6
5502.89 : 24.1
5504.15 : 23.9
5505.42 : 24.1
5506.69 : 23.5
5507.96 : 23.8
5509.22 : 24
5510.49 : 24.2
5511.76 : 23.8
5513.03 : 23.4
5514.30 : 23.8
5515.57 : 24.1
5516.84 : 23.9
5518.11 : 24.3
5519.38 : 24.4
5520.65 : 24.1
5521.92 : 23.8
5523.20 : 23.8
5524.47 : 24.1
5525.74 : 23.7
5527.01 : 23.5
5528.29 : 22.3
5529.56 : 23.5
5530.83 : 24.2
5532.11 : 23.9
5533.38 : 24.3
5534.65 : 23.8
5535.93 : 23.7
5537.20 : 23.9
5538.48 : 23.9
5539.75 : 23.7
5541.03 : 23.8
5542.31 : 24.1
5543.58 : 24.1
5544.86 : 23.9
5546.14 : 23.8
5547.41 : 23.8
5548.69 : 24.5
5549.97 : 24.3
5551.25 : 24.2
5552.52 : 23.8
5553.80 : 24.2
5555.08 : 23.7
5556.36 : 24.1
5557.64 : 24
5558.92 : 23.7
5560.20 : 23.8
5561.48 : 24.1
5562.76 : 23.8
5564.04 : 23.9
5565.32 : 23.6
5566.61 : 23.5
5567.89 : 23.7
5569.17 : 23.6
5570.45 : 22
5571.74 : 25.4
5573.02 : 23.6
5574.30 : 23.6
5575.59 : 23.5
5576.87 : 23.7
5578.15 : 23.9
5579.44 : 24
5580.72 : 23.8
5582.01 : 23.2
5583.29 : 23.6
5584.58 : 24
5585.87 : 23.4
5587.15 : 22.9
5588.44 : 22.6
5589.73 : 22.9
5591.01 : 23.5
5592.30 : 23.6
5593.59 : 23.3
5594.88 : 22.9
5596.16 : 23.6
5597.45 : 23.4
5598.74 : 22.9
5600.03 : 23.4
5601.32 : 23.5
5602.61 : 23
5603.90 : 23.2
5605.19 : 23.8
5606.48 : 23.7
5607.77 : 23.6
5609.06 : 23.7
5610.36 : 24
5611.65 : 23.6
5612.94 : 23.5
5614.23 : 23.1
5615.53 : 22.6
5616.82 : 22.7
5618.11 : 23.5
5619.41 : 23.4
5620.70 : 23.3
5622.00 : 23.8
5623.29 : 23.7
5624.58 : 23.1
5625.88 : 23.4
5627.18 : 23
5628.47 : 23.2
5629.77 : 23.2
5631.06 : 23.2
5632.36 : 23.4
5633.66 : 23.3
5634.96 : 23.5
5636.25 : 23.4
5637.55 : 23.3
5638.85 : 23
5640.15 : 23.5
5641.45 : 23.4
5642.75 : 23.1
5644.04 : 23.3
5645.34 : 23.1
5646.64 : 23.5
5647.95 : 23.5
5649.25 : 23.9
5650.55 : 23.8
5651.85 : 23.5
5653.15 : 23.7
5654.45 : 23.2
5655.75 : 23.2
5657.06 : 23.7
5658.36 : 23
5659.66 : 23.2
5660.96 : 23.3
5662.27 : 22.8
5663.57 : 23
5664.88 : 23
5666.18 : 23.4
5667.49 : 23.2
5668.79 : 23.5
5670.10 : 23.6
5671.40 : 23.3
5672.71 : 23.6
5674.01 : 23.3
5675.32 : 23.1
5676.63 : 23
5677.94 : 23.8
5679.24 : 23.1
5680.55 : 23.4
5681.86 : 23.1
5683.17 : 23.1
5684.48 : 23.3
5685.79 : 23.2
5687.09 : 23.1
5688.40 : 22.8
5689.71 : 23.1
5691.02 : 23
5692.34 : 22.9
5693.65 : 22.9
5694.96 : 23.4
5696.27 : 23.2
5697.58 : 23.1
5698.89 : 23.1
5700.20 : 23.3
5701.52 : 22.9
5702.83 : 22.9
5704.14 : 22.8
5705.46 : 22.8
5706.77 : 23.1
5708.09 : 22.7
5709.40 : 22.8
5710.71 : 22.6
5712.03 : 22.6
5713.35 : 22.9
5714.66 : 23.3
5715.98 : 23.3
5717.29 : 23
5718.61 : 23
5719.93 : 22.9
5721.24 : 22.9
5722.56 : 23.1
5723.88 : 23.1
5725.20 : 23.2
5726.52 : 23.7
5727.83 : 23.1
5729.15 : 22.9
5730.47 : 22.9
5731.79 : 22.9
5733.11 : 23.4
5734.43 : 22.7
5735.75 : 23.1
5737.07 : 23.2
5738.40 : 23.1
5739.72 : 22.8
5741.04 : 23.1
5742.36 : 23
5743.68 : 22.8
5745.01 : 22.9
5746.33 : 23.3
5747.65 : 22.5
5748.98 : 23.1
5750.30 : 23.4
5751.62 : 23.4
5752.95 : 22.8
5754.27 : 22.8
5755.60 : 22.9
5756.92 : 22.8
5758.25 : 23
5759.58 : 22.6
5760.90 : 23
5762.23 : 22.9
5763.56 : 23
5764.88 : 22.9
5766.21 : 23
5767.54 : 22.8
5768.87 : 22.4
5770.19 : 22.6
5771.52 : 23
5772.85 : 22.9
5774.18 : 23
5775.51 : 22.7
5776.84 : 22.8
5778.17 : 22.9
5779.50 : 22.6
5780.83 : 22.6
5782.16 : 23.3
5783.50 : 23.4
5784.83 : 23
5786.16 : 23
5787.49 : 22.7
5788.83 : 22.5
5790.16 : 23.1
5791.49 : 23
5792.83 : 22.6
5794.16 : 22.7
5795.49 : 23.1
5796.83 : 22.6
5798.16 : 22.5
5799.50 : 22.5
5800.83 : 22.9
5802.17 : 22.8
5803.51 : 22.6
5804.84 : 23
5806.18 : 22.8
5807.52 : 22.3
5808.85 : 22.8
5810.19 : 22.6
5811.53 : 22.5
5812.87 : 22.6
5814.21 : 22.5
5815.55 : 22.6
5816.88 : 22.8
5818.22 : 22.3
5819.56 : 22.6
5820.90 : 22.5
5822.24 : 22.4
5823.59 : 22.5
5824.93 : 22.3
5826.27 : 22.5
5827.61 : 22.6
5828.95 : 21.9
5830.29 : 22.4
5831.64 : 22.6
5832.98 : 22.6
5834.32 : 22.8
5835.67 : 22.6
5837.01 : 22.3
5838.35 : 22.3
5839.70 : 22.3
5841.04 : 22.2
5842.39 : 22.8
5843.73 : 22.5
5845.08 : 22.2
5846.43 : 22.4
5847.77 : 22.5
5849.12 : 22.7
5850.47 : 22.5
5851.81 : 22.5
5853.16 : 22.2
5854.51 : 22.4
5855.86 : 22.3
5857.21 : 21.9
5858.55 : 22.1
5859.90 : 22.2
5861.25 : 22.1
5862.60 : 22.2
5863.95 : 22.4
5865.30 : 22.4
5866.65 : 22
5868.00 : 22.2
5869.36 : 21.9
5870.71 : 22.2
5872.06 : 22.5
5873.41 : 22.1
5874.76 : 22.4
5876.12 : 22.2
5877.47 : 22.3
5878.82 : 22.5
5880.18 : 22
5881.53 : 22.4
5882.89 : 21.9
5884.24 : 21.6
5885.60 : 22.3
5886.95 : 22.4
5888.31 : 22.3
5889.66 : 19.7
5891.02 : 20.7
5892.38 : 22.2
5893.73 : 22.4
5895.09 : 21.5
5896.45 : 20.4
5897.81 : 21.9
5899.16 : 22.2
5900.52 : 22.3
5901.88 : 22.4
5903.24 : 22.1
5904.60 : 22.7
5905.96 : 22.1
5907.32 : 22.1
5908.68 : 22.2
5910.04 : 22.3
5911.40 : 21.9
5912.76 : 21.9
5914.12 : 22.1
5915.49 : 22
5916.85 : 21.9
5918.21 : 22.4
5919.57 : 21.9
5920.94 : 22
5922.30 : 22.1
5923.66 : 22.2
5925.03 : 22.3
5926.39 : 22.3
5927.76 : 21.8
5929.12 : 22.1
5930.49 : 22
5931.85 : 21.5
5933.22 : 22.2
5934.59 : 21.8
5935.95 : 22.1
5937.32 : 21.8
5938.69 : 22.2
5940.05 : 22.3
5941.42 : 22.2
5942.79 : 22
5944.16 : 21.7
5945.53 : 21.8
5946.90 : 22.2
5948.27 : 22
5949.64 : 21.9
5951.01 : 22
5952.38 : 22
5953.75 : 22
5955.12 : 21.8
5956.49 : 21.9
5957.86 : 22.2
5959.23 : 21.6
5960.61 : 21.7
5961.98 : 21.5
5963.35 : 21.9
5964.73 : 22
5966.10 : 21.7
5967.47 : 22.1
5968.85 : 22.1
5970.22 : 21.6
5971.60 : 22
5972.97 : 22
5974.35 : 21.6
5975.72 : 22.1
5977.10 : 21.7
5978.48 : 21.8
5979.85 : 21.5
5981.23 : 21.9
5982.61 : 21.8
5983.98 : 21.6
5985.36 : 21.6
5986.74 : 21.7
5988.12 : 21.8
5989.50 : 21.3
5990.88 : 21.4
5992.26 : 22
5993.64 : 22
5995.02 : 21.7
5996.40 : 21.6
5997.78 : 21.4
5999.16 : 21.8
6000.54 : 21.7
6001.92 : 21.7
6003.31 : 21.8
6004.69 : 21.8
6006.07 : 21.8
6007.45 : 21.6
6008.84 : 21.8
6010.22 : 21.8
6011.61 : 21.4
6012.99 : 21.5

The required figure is 0.00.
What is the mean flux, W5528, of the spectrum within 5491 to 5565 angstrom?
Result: 23.9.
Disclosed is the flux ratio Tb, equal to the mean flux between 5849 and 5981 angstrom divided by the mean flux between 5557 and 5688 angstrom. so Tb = 0.9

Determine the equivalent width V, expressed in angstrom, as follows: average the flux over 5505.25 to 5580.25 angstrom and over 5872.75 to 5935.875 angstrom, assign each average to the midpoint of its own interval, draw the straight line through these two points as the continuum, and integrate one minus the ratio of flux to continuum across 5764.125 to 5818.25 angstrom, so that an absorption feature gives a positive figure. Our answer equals -0.45 angstrom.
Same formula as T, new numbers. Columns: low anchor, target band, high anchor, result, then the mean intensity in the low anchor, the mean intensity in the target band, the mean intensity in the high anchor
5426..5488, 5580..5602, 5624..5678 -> 0.01 mag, 24.1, 23.3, 23.3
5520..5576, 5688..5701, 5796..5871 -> 0.00 mag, 23.8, 23.1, 22.4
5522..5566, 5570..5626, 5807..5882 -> 0.01 mag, 23.9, 23.4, 22.4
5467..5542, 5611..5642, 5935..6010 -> 0.00 mag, 23.9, 23.3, 21.8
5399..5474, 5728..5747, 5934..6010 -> -0.01 mag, 24.2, 23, 21.8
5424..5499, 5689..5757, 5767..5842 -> 0.00 mag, 24.1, 23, 22.7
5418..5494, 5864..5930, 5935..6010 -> 0.01 mag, 24.1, 22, 21.8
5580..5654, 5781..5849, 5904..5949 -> 0.00 mag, 23.4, 22.6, 22.1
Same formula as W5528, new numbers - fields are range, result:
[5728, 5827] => 22.8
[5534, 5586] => 23.8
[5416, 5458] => 24.1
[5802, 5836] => 22.6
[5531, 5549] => 23.9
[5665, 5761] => 23.1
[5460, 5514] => 24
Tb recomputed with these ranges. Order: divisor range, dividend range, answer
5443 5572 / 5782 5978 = 0.93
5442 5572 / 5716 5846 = 0.95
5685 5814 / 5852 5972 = 0.96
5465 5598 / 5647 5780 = 0.97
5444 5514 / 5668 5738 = 0.96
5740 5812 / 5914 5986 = 0.96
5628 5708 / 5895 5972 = 0.95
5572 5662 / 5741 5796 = 0.98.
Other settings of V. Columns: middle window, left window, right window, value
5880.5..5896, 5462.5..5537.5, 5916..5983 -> 0.3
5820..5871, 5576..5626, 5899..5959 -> 0.1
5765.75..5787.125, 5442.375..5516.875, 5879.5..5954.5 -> -0.2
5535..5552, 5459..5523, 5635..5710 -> -0.1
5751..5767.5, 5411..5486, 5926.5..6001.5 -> -0.1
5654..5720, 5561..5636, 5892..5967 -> -0.2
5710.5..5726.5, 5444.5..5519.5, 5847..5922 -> -0.1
